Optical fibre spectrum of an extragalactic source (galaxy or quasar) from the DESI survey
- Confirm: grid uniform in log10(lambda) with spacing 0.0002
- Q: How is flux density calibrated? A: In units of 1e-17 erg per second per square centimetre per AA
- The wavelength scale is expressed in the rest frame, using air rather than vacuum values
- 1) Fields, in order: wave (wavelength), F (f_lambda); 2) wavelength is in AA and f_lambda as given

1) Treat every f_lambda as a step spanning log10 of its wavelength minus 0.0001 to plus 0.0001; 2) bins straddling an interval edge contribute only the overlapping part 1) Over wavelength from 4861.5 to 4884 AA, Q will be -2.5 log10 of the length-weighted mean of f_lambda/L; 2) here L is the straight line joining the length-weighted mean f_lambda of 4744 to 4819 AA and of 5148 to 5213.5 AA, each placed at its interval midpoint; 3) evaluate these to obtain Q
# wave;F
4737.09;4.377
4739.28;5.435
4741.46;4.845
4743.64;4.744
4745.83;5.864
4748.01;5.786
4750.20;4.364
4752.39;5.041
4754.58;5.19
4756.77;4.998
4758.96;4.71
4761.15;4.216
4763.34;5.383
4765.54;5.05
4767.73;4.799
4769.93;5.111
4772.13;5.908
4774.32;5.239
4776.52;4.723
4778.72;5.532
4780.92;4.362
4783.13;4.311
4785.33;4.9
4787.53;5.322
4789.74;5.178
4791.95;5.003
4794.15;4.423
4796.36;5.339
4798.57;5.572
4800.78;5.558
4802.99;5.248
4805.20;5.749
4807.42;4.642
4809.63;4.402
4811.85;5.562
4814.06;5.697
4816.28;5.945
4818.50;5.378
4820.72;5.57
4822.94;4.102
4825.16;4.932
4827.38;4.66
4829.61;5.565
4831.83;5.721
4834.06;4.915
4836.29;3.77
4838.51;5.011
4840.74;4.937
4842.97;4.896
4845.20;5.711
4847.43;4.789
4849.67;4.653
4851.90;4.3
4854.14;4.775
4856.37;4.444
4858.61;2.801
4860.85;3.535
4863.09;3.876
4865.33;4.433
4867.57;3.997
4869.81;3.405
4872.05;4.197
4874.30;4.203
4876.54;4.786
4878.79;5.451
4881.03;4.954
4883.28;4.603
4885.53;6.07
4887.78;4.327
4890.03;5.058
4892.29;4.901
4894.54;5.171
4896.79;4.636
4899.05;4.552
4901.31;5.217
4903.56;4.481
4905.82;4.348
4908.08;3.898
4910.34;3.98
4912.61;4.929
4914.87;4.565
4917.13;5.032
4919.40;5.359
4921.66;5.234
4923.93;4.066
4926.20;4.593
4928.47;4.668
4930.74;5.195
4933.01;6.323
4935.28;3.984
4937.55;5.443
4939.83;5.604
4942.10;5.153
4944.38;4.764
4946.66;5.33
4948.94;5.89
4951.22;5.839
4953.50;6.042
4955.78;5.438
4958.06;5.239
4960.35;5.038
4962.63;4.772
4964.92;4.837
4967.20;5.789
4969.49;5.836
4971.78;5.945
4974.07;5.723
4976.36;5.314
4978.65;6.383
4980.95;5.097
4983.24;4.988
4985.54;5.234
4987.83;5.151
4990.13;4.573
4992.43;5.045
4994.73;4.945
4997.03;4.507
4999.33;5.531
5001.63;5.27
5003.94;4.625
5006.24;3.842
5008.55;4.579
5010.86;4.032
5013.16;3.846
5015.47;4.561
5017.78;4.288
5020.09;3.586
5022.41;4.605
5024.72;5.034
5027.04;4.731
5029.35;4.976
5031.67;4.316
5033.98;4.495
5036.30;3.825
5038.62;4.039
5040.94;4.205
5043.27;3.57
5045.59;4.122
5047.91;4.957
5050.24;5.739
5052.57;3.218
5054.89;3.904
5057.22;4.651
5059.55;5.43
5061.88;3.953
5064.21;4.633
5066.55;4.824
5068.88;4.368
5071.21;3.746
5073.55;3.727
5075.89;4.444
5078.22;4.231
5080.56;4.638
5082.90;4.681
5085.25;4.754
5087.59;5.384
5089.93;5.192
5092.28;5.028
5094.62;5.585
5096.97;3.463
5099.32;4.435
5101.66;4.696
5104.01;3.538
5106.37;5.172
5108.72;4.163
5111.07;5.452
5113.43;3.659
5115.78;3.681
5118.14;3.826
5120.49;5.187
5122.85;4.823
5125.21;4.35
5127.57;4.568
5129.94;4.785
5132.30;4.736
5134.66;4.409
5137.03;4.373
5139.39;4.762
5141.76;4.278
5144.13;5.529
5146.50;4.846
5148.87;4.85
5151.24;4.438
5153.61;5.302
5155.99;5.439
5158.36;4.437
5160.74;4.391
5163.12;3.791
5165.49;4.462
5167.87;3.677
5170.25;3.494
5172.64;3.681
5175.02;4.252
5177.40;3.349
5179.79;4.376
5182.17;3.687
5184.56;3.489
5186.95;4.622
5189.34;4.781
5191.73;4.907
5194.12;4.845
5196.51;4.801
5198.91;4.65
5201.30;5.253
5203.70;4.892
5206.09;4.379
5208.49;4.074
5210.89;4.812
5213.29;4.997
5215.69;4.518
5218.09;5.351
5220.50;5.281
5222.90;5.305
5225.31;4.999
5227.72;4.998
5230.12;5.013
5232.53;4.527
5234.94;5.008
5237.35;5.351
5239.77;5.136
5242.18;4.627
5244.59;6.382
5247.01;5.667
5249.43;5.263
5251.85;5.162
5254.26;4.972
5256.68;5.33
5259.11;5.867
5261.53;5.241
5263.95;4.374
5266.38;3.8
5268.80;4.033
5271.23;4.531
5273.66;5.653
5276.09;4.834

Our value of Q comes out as 0.138 mag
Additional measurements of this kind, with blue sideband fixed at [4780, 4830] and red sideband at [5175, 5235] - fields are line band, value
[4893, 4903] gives 0.03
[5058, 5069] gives 0.03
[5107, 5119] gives 0.13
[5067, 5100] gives 0.06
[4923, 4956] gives -0.06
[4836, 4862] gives 0.13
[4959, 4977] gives -0.10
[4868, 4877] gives 0.22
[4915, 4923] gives -0.03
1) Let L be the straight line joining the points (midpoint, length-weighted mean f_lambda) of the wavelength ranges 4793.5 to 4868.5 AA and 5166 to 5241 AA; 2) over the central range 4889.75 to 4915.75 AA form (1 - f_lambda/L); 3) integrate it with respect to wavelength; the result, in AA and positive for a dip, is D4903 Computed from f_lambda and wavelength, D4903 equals 0.9 AA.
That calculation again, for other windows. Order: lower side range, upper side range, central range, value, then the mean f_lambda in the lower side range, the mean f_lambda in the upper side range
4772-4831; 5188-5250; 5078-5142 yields 5.76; 5.13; 4.99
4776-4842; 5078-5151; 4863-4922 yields 3.40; 5.07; 4.62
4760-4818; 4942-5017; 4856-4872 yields 4.19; 5.13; 5.12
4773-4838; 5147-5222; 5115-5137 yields 0.46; 5.08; 4.5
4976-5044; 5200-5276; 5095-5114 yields 1.54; 4.64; 4.99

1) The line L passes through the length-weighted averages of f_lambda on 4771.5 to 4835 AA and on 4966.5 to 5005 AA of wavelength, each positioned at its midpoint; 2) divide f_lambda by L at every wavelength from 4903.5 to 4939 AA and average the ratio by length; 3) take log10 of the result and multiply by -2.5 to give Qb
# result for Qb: 0.101 mag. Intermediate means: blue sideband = 5.15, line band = 4.77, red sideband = 5.29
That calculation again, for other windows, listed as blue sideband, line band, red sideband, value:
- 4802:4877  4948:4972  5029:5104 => -0.198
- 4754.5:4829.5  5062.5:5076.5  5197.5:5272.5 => 0.173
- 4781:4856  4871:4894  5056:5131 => 0.011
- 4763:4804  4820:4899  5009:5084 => 0.052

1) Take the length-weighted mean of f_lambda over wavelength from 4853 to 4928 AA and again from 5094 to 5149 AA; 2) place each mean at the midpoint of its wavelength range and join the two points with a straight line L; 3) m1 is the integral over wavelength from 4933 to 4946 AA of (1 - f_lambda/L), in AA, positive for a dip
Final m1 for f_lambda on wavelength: -1.7 AA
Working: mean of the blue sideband 4.54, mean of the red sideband 4.53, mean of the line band 5.12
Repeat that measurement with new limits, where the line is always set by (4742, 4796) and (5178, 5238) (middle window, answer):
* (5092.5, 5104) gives 0.8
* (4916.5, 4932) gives 0.1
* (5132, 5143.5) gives 0.6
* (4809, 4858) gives 0.0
